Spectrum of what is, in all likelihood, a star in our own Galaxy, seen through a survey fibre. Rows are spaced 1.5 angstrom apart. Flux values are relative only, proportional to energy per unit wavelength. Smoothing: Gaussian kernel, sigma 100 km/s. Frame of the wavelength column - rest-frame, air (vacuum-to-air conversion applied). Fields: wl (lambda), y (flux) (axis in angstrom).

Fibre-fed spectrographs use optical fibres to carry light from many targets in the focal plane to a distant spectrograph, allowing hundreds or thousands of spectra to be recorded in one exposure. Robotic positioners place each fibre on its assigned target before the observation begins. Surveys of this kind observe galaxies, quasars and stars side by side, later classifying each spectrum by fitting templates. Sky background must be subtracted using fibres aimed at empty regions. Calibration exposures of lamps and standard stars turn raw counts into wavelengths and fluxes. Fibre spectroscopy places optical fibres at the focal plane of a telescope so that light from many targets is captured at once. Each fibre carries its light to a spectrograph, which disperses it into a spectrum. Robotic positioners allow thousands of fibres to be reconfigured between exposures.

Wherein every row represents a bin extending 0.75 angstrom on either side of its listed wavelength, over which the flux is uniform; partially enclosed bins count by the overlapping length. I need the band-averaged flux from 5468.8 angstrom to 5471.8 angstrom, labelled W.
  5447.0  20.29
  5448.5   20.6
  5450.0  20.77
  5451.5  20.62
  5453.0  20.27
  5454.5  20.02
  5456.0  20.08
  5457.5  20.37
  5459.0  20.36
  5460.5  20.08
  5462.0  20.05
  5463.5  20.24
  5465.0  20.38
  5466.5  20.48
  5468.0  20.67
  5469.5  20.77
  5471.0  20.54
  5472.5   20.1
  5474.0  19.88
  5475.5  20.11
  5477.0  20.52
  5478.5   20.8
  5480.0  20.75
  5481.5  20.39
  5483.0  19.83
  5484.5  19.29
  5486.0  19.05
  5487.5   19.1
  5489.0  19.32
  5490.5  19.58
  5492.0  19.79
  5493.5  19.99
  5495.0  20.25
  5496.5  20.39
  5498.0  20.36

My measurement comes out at 20.6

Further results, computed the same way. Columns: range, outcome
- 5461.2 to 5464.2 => 20.1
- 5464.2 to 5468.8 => 20.5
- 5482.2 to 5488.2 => 19.3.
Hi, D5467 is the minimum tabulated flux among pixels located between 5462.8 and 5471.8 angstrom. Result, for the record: 20.24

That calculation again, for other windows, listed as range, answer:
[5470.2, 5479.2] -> 19.88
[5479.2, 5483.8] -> 19.83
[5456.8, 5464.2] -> 20.05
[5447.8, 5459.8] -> 20.02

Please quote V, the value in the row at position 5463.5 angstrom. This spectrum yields 20.24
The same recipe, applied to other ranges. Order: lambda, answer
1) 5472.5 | 20.1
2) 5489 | 19.32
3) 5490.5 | 19.58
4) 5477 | 20.52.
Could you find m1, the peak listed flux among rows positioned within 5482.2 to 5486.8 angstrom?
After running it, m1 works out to 19.83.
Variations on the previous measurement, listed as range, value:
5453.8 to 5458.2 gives 20.37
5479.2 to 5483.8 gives 20.75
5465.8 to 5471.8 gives 20.77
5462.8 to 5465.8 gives 20.38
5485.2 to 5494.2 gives 19.99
